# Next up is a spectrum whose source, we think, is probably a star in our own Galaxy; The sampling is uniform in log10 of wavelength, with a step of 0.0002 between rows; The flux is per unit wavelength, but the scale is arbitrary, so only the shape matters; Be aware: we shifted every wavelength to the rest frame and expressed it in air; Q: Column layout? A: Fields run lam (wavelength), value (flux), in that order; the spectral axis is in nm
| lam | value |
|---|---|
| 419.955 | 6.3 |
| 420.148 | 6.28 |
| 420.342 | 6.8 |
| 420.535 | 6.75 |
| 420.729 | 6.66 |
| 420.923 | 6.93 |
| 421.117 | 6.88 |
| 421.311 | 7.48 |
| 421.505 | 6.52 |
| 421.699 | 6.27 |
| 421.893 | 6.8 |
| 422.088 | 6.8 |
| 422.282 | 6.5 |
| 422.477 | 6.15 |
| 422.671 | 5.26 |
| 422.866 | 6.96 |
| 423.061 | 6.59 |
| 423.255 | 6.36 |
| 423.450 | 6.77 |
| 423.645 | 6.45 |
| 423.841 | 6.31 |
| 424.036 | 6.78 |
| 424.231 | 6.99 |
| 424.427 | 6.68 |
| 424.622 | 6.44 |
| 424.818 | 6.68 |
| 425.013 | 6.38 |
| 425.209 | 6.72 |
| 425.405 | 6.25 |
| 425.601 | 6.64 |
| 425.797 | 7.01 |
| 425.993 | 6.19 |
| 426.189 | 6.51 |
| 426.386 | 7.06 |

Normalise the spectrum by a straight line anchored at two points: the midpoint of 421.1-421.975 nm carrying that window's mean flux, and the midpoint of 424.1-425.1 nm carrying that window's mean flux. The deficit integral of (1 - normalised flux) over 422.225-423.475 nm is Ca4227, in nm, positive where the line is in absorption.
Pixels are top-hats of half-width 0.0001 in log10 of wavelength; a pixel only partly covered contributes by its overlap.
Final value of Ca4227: 0.07 nm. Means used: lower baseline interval 6.78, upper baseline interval 6.64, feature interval 6.34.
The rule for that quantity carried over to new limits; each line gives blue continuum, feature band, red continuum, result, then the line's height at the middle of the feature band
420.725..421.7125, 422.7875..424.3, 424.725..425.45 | 0.00 nm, 6.65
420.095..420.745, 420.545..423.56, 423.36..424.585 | 0.02 nm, 6.64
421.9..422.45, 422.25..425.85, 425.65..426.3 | 0.04 nm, 6.59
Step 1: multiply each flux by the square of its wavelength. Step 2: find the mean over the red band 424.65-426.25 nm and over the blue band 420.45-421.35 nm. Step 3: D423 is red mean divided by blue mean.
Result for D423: 0.97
